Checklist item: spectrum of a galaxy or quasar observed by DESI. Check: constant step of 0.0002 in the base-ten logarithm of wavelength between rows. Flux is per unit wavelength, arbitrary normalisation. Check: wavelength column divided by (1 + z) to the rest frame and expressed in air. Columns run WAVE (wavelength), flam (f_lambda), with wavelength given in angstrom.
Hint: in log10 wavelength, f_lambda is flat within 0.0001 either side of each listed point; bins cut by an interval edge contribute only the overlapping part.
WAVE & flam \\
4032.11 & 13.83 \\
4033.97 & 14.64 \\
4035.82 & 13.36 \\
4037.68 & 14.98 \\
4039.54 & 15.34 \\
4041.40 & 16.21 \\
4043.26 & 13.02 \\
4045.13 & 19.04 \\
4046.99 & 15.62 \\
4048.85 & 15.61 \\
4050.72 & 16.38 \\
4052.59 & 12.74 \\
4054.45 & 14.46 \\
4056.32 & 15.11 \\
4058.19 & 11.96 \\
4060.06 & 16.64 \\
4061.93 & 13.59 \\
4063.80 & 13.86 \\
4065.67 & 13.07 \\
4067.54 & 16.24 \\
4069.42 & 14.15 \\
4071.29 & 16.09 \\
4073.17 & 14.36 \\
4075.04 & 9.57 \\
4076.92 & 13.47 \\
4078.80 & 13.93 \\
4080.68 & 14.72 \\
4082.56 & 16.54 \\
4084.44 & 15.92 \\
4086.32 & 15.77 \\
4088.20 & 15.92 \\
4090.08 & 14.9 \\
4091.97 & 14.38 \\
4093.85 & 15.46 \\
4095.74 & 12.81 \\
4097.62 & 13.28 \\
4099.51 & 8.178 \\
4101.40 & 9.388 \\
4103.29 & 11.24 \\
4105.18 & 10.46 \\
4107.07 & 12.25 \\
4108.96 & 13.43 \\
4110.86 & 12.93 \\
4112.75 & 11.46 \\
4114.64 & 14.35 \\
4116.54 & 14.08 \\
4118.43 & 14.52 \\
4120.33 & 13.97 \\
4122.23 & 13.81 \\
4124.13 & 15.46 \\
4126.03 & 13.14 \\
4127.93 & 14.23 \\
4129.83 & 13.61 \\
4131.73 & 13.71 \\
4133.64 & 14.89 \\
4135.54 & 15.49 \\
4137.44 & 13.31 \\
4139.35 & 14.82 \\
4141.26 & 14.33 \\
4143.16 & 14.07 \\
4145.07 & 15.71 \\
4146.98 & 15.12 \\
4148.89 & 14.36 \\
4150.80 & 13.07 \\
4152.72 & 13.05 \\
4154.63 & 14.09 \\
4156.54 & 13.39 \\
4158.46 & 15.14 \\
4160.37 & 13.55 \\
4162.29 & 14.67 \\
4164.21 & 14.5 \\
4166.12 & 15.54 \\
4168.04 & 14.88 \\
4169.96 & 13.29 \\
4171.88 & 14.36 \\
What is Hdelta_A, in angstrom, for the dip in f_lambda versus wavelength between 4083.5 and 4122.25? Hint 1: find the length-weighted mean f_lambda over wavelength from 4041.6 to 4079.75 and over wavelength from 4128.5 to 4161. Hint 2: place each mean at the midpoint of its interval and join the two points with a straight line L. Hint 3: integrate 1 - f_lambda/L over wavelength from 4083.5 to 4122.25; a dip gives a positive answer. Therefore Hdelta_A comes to 2.98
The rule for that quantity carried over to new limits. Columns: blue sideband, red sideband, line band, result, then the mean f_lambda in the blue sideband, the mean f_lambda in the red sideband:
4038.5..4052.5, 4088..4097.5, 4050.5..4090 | 1.5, 15.7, 14.5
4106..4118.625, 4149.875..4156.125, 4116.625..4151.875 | -2.6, 13.2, 13.4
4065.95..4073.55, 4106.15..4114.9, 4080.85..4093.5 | -1.3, 15.1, 12.8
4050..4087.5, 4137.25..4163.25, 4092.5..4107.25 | 2.7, 14.4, 14.2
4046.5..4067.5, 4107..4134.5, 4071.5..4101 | 0.5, 14.5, 13.8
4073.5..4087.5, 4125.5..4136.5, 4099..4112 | 2.8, 14.3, 14.2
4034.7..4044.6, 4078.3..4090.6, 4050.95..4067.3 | 1.0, 14.8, 15.5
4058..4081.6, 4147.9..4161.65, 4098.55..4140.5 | 2.3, 14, 13.8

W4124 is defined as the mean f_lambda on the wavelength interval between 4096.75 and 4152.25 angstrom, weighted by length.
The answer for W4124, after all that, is 13.4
